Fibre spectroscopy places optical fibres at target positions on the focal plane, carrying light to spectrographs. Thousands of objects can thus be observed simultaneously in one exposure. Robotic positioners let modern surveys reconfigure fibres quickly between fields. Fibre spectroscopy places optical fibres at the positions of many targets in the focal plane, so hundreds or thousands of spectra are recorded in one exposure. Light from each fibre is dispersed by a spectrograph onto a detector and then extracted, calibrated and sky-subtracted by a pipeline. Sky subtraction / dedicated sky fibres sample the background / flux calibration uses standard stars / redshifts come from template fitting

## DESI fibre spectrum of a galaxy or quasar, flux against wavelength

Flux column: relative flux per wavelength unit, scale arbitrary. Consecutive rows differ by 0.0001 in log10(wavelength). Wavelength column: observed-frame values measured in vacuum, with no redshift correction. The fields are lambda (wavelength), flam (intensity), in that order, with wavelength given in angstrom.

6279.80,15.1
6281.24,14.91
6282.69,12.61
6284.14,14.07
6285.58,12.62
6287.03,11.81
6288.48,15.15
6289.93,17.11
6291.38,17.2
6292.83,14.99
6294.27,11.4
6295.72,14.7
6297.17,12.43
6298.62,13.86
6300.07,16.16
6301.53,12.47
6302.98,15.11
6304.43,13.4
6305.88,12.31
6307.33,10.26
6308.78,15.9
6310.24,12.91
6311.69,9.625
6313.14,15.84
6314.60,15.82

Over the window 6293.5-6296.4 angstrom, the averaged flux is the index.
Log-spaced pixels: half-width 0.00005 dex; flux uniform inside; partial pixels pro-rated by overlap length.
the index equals 13.1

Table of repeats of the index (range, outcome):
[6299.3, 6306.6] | 13.9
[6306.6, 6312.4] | 12.2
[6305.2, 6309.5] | 12.8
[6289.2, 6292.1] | 17.1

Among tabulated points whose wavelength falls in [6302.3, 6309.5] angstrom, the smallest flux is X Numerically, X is 10.26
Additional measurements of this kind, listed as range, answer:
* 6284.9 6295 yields 11.4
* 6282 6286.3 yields 12.61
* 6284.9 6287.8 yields 11.81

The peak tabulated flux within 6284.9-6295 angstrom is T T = 17.2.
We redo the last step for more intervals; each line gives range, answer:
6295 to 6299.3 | 14.7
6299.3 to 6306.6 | 16.16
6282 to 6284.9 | 14.07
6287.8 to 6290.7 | 17.11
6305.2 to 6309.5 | 15.9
